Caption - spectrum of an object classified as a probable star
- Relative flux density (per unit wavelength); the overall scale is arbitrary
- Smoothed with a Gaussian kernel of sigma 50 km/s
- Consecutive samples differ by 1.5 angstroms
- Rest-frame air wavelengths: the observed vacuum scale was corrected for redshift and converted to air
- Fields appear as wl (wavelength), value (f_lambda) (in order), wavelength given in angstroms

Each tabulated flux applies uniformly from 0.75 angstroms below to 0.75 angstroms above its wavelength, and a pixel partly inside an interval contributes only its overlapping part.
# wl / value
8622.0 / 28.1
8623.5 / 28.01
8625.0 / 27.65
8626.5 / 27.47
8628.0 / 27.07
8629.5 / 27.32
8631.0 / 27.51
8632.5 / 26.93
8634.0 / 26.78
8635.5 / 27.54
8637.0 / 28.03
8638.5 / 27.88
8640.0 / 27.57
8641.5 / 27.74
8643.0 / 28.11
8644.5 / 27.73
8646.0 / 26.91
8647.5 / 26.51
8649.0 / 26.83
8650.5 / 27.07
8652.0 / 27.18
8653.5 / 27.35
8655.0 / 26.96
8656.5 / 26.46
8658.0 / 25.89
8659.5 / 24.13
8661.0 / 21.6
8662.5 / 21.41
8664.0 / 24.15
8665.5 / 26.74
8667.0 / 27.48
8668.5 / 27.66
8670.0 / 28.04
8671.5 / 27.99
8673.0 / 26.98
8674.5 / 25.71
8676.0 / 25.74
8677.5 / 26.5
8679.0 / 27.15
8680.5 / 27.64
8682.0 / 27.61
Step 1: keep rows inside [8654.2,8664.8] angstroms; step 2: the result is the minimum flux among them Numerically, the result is 21.41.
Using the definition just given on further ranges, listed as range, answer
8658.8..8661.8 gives 21.6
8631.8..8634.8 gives 26.78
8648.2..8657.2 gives 26.46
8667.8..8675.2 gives 25.71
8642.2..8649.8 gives 26.51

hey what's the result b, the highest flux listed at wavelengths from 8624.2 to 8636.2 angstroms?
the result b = 27.65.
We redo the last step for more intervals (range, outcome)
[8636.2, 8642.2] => 28.03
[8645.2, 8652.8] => 27.18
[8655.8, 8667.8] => 27.48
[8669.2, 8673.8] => 28.04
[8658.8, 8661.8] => 24.13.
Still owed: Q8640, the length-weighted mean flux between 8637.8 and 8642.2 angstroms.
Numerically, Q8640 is 27.7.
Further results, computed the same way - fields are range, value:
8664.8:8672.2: 27.6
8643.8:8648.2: 27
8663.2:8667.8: 26.1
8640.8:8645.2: 27.9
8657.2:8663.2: 23.3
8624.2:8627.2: 27.6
